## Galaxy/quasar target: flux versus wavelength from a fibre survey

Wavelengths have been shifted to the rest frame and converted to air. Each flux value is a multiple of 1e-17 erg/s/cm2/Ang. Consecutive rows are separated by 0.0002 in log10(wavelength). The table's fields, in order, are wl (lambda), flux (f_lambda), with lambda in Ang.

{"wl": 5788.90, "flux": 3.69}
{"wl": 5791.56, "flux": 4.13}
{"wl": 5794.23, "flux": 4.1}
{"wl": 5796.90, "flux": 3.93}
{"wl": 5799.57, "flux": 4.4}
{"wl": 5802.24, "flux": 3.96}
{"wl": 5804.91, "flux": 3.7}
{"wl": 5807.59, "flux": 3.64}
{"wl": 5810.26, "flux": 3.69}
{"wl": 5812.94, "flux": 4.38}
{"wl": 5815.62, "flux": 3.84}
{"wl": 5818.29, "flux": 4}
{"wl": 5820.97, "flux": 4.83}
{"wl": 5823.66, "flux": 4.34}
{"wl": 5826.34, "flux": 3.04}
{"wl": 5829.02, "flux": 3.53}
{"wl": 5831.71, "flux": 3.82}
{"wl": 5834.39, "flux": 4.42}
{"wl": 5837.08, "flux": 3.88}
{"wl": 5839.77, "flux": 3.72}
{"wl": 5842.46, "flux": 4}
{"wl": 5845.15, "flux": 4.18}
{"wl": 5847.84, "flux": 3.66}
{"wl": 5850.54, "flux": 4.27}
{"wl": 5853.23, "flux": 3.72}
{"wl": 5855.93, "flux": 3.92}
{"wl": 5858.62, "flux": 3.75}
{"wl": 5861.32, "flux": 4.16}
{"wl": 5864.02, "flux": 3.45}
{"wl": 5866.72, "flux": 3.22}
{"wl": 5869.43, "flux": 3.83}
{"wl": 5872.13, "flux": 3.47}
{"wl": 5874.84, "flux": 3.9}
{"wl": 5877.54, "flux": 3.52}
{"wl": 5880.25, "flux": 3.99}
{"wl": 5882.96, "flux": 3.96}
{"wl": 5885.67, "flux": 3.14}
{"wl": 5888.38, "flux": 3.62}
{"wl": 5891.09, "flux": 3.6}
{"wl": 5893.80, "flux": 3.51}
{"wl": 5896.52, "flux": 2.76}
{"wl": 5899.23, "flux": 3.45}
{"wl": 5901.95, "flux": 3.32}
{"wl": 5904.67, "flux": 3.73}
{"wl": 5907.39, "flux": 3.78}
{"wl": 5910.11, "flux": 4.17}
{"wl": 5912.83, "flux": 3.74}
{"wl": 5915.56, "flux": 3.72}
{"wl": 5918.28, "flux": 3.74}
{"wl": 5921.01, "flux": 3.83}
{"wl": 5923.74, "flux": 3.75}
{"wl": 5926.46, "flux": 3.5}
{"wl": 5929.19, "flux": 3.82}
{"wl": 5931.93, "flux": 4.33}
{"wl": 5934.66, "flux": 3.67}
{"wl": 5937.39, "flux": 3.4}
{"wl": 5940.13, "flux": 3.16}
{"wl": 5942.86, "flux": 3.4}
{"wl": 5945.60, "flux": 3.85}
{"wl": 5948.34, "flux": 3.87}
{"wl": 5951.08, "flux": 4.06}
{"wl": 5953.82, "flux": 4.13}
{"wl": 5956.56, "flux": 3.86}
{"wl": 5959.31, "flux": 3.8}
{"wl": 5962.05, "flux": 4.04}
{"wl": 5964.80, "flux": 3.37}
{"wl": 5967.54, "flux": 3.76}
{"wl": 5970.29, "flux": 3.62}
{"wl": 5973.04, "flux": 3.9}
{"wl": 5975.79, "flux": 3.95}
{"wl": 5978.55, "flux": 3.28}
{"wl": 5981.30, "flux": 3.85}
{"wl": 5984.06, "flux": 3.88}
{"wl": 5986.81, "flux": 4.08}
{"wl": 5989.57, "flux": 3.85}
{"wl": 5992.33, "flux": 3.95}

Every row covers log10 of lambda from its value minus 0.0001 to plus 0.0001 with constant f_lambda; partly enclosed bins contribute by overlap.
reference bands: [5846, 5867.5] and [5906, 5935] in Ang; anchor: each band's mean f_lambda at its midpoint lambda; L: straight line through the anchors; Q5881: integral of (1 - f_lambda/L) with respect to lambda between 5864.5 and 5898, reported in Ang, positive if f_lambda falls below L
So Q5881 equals 2.3 Ang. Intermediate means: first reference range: 3.79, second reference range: 3.83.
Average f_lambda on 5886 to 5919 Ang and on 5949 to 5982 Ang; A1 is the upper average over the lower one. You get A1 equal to 1.06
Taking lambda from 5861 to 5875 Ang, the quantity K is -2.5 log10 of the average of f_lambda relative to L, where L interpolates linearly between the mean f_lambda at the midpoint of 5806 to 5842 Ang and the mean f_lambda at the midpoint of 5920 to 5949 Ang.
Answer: 0.06 mag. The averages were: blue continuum 3.93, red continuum 3.68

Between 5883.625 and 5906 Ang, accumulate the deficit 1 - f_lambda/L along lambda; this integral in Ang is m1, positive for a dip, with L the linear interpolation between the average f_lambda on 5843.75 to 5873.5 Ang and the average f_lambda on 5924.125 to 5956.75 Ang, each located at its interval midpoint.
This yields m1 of 2.1 Ang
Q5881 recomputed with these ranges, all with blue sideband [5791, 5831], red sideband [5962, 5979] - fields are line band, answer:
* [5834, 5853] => -0.4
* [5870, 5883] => 0.3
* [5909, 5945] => 0.6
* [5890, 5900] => 1.3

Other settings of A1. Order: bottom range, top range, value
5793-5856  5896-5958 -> 0.94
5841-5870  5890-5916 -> 0.93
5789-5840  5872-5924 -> 0.92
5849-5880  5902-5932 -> 1.01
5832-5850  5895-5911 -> 0.88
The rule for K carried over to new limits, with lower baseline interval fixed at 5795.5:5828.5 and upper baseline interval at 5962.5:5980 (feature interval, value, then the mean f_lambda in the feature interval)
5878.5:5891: 0.05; 3.66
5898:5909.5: 0.05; 3.61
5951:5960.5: -0.07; 3.95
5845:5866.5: 0.01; 3.84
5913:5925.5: 0.00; 3.75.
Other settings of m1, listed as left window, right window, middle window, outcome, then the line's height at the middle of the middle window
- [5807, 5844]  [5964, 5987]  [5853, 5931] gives 3.89 Ang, 3.85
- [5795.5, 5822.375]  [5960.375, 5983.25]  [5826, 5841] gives 0.78 Ang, 3.99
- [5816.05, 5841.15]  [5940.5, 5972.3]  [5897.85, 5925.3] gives 0.85 Ang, 3.84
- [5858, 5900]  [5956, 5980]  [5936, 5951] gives 0.43 Ang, 3.69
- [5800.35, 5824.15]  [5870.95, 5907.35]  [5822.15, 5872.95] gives -0.05 Ang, 3.81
